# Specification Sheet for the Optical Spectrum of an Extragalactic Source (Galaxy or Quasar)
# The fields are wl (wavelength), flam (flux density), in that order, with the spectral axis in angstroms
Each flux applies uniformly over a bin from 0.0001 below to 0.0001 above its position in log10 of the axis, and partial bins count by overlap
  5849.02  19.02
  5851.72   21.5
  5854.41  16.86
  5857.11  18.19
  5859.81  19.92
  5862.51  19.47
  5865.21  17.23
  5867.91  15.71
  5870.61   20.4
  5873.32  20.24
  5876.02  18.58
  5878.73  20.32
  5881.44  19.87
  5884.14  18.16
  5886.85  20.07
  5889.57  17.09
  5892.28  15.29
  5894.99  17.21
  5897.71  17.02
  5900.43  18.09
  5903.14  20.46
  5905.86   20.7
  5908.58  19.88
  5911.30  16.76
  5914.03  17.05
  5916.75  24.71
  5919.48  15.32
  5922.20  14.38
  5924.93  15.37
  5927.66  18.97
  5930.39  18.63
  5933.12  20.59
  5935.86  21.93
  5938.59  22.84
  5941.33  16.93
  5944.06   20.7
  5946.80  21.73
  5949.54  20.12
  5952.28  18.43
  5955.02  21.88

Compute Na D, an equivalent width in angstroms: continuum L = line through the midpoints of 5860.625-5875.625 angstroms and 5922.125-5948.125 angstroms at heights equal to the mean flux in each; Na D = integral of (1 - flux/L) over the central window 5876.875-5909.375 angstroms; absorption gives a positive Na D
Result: 0.5 angstroms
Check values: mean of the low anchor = 18.7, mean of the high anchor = 19.4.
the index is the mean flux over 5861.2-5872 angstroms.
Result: 18.2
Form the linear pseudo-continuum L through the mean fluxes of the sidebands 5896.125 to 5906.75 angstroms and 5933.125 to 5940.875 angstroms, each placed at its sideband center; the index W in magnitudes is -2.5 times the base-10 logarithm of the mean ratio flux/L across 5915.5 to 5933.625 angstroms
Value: 0.14 mag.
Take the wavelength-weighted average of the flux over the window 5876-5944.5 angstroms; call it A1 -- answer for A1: 18.7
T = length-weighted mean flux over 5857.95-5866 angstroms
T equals 18.9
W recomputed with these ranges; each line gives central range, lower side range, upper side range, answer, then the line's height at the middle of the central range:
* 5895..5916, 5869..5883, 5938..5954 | 0.07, 19.9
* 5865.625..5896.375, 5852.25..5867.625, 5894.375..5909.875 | 0.01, 18.6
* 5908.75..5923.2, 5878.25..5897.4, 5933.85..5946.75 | 0.09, 19.5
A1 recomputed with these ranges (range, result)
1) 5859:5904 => 18.5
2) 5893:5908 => 18.6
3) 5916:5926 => 17.1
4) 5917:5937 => 18.2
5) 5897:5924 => 18.4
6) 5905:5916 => 18.8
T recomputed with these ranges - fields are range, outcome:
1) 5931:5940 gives 21.5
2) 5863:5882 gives 18.9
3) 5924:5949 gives 19.8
